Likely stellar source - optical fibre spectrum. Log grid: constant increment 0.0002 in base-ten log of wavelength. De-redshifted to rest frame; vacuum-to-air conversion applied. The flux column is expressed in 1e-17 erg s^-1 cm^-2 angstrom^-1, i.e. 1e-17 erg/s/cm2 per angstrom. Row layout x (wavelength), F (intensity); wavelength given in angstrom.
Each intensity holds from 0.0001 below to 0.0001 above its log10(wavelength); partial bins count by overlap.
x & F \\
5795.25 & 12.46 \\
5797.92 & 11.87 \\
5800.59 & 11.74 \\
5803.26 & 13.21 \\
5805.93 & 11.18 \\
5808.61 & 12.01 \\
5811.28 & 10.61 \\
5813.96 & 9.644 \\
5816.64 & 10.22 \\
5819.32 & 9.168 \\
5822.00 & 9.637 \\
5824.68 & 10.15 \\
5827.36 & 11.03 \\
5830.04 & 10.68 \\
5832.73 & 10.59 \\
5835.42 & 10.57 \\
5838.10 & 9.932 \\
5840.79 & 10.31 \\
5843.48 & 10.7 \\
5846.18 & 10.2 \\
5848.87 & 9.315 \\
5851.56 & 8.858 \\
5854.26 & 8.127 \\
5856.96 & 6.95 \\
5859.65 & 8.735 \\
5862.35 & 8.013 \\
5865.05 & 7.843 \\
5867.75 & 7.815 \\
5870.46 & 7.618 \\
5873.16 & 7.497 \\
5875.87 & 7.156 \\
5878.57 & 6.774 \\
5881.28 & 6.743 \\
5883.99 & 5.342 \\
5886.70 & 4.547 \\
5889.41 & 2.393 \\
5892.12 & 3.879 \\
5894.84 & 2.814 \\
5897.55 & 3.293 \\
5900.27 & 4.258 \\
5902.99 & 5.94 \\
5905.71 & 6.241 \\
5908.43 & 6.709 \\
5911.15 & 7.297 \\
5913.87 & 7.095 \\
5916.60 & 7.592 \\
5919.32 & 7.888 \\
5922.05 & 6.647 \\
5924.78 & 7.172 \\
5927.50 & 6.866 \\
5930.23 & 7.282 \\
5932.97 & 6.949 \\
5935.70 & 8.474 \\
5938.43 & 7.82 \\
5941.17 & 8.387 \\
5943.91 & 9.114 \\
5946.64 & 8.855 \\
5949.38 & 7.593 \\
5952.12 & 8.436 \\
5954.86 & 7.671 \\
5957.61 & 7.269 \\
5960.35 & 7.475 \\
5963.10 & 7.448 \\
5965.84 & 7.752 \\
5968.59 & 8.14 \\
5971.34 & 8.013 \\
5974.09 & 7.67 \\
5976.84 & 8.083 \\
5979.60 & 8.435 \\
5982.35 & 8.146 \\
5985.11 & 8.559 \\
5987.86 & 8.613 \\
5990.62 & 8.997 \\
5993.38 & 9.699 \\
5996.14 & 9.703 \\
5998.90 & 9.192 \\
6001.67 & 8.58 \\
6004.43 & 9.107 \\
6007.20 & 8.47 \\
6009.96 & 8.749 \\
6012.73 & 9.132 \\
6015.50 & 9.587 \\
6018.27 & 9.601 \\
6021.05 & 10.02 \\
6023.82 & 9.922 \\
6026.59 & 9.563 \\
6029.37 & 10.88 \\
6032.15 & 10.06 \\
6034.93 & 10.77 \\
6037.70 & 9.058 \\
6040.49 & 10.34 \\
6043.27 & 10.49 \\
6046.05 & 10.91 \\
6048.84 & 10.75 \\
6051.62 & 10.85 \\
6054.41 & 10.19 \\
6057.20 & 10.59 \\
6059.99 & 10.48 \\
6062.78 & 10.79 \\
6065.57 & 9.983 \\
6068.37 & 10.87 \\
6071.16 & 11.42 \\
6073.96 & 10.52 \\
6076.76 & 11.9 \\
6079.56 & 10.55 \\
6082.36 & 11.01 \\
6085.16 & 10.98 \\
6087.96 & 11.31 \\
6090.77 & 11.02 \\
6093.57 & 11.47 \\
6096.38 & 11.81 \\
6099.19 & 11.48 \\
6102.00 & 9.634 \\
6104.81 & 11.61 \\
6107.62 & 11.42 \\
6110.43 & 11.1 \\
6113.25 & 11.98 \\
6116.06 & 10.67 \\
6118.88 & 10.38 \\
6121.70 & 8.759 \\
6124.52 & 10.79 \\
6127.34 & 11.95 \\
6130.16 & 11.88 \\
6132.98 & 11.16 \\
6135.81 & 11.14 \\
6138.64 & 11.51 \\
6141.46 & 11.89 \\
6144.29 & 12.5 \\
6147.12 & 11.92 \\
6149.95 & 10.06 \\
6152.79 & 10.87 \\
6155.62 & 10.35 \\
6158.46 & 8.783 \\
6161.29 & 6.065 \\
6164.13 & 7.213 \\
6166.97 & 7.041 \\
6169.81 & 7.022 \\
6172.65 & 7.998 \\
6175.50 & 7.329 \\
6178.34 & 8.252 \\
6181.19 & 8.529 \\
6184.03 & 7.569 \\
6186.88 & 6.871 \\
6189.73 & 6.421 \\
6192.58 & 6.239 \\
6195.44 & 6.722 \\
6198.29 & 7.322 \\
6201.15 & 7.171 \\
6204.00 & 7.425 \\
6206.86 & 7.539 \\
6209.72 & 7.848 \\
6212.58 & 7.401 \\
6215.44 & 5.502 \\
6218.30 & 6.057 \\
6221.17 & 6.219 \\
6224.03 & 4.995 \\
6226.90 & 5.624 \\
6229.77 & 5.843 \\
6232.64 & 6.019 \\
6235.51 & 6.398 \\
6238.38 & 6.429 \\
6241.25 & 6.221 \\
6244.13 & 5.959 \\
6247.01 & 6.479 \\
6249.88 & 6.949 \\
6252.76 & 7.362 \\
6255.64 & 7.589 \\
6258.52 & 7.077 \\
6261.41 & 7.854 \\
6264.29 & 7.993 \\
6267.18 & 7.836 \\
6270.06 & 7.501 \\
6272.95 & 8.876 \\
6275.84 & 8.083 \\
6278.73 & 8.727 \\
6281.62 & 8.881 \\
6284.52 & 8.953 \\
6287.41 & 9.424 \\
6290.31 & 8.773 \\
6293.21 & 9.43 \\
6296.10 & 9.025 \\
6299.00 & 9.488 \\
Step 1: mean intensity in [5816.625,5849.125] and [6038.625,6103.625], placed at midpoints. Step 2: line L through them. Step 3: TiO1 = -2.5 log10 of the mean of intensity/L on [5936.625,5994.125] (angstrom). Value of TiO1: 0.28 mag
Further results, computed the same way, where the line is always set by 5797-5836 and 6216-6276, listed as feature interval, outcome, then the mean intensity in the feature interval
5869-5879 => 0.37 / 7.31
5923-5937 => 0.31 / 7.32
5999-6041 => -0.08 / 9.56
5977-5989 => 0.10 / 8.4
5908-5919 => 0.33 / 7.28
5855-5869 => 0.30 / 7.89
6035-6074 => -0.22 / 10.5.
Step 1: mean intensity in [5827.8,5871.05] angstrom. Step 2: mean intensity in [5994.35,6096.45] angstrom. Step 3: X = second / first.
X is 1.12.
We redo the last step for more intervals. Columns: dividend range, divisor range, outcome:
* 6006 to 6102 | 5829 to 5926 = 1.43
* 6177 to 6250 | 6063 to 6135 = 0.61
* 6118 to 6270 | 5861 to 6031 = 1.05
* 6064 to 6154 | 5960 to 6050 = 1.21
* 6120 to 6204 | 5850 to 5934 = 1.38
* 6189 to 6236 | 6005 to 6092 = 0.63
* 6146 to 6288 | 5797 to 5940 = 0.92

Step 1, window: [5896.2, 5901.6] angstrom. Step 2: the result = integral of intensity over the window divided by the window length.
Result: 3.77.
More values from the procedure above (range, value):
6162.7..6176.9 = 7.32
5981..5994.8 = 8.81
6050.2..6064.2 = 10.6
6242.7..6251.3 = 6.46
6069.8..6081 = 11.1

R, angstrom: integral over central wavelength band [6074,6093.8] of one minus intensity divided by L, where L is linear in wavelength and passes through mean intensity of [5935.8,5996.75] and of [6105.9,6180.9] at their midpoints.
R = -3.6 angstrom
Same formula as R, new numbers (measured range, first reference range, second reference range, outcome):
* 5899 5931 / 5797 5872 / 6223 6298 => 9.1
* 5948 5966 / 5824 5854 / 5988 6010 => 3.2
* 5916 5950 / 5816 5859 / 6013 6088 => 7.8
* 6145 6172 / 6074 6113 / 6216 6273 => 1.2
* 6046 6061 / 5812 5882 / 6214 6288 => -4.8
